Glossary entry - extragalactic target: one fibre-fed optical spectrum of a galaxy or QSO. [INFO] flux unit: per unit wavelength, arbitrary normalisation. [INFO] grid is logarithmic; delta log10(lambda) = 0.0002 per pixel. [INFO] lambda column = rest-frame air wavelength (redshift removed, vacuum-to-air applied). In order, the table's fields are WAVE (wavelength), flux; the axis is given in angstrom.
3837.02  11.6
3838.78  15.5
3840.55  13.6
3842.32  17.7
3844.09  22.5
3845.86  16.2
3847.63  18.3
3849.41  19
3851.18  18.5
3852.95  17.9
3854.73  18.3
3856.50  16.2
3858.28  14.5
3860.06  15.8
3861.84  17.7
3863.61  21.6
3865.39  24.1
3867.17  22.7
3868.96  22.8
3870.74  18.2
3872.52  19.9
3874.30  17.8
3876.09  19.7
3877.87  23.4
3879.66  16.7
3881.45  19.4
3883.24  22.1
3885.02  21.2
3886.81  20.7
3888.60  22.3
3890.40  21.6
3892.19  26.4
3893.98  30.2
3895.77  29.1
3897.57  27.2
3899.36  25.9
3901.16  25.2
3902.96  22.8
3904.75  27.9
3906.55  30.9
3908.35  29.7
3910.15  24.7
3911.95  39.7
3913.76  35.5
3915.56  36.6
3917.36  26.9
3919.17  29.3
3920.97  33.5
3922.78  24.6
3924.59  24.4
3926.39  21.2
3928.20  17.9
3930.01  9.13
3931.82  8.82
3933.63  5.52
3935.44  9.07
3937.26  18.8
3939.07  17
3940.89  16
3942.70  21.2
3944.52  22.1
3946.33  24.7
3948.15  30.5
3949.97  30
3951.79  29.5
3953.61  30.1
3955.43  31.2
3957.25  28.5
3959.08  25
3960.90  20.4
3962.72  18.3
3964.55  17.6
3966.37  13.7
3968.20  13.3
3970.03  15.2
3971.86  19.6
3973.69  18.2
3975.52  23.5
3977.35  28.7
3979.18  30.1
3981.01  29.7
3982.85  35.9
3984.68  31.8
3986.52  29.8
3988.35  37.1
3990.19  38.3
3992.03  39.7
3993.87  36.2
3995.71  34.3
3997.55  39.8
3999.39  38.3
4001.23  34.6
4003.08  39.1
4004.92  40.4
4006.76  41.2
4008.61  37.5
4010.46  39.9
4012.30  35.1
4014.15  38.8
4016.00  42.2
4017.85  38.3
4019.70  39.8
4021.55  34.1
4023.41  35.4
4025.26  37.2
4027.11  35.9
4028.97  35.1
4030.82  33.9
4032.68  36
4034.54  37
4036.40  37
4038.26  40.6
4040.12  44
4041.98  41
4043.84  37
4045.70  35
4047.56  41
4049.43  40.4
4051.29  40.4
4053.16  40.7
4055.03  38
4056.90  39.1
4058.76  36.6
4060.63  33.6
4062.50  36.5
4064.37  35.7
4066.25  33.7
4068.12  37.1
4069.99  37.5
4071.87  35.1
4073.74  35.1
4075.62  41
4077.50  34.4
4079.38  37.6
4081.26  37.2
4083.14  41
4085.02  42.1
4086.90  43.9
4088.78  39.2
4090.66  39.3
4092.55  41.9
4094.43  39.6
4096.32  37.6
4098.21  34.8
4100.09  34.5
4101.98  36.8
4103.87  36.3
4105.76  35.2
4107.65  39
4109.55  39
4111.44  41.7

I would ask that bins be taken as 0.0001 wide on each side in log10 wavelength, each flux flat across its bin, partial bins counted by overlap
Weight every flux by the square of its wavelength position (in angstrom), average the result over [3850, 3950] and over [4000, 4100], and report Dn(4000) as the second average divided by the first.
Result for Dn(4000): 1.83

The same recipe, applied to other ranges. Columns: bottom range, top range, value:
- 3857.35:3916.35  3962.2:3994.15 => 1.15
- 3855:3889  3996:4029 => 2.06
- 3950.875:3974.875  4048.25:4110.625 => 1.86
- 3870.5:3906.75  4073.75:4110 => 1.83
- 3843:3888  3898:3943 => 1.23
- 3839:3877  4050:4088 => 2.26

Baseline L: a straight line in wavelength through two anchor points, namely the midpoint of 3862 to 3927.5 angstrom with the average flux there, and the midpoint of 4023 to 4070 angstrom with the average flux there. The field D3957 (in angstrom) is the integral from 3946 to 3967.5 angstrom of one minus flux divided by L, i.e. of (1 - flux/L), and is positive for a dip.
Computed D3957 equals 3.7 angstrom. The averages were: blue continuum 25.1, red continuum 37.5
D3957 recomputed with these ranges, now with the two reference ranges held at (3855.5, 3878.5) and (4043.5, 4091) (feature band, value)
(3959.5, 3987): 6.1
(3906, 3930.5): -3.6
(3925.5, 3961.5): 8.0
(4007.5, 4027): -2.6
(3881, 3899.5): -2.1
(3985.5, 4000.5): -2.6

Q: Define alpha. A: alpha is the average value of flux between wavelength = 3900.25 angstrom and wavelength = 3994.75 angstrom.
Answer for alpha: 25.1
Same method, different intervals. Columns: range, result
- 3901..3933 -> 25.9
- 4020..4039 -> 36.3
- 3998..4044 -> 38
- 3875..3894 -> 21.7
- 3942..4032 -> 31.1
